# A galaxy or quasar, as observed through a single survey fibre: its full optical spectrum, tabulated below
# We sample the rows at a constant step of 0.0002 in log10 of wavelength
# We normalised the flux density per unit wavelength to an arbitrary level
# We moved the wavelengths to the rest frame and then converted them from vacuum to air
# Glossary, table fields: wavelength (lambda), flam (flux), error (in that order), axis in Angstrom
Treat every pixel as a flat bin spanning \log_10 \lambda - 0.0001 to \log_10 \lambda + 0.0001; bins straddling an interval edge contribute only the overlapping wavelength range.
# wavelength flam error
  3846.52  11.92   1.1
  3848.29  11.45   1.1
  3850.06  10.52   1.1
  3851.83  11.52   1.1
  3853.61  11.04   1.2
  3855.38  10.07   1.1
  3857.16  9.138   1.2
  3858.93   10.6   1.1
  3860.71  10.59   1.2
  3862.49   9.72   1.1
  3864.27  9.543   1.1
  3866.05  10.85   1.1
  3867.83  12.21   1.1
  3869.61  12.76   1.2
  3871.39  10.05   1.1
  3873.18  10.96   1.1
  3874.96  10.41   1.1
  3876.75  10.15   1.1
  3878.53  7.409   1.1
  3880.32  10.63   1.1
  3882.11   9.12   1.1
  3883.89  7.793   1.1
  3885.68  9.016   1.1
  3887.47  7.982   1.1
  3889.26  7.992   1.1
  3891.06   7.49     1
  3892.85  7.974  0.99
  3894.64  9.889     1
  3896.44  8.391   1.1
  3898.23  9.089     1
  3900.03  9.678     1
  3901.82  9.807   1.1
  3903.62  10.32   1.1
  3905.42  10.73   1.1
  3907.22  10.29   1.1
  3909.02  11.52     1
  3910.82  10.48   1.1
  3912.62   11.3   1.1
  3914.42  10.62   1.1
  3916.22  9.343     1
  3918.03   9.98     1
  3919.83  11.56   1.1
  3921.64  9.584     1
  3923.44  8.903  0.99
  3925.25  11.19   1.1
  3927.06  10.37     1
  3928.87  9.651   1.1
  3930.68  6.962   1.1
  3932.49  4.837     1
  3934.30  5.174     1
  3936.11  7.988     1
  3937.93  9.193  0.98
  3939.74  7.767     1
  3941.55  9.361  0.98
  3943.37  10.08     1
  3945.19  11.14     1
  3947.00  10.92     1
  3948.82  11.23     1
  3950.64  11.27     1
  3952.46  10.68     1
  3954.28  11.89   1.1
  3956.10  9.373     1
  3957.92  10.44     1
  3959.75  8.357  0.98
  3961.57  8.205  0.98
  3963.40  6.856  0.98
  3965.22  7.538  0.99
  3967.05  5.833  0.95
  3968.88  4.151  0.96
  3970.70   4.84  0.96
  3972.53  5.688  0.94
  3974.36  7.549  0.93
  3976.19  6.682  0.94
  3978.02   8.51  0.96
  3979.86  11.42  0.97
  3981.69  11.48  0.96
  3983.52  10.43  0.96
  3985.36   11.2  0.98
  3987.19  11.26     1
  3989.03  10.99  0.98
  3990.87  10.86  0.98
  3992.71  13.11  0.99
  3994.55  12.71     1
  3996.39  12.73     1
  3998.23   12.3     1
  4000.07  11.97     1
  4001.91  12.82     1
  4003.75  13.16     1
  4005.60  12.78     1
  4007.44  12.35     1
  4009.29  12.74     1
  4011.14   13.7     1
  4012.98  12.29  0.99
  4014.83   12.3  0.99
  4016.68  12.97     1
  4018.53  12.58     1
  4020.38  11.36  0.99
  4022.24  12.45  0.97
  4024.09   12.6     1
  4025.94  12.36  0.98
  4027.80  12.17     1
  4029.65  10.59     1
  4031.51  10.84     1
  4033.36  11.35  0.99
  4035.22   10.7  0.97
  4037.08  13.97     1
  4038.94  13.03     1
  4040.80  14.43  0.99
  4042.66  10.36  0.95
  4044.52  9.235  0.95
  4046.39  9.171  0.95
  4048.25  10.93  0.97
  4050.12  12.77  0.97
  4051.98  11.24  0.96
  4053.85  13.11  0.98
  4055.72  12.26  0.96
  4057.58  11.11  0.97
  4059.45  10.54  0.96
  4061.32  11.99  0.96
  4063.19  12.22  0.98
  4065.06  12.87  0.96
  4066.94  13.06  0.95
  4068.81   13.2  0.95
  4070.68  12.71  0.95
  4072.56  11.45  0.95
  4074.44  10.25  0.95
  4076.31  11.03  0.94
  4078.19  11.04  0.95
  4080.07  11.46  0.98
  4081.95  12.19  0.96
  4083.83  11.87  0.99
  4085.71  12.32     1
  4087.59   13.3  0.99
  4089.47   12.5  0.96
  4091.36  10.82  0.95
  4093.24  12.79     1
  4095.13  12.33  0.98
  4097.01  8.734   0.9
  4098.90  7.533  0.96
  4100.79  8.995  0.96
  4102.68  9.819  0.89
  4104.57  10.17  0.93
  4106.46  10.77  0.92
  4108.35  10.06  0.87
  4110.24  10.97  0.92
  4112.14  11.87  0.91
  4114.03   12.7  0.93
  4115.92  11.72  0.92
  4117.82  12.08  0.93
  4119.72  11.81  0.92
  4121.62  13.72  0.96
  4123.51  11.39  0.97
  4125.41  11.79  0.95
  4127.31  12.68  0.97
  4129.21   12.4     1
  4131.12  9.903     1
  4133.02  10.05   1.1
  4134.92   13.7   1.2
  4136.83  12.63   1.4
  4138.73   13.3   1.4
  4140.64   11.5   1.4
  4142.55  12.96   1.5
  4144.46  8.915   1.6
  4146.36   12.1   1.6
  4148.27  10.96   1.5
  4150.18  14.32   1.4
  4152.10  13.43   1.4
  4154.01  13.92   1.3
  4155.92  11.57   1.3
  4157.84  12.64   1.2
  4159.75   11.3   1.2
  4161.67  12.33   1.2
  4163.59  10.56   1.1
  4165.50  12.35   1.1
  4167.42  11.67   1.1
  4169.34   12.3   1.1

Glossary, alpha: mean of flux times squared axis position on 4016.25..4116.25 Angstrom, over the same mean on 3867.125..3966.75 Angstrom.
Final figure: 1.31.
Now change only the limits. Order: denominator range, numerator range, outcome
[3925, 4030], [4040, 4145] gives 1.19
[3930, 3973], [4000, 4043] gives 1.53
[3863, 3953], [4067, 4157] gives 1.34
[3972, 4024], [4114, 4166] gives 1.13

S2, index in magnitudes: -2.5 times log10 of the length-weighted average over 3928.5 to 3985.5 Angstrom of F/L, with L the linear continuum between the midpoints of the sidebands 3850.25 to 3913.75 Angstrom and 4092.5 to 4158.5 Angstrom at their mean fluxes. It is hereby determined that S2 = 0.209 mag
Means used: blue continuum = 9.91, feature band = 8.6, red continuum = 11.6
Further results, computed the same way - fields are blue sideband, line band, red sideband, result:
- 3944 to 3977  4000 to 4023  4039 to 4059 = -0.23 mag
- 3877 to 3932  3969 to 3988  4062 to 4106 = 0.18 mag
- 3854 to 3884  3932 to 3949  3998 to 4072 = 0.25 mag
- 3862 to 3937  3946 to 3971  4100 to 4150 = 0.14 mag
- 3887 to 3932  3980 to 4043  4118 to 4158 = -0.13 mag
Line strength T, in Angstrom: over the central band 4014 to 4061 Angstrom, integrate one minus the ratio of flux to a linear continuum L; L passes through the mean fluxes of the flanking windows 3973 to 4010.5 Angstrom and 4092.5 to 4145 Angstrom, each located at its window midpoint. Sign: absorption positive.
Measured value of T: -1.90 Angstrom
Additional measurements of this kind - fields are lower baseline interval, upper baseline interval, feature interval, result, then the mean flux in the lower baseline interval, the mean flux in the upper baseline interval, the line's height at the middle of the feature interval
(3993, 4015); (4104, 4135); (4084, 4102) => 1.22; 12.7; 11.6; 11.8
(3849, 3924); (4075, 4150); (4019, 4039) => -1.84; 9.94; 11.5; 10.9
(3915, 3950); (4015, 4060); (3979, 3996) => -1.54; 9.25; 11.8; 10.6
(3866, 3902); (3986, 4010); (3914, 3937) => 3.44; 9.47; 12.3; 10.5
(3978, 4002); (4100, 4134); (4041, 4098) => -1.24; 11.6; 11.3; 11.4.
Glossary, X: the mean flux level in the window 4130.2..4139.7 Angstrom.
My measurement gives 11.9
